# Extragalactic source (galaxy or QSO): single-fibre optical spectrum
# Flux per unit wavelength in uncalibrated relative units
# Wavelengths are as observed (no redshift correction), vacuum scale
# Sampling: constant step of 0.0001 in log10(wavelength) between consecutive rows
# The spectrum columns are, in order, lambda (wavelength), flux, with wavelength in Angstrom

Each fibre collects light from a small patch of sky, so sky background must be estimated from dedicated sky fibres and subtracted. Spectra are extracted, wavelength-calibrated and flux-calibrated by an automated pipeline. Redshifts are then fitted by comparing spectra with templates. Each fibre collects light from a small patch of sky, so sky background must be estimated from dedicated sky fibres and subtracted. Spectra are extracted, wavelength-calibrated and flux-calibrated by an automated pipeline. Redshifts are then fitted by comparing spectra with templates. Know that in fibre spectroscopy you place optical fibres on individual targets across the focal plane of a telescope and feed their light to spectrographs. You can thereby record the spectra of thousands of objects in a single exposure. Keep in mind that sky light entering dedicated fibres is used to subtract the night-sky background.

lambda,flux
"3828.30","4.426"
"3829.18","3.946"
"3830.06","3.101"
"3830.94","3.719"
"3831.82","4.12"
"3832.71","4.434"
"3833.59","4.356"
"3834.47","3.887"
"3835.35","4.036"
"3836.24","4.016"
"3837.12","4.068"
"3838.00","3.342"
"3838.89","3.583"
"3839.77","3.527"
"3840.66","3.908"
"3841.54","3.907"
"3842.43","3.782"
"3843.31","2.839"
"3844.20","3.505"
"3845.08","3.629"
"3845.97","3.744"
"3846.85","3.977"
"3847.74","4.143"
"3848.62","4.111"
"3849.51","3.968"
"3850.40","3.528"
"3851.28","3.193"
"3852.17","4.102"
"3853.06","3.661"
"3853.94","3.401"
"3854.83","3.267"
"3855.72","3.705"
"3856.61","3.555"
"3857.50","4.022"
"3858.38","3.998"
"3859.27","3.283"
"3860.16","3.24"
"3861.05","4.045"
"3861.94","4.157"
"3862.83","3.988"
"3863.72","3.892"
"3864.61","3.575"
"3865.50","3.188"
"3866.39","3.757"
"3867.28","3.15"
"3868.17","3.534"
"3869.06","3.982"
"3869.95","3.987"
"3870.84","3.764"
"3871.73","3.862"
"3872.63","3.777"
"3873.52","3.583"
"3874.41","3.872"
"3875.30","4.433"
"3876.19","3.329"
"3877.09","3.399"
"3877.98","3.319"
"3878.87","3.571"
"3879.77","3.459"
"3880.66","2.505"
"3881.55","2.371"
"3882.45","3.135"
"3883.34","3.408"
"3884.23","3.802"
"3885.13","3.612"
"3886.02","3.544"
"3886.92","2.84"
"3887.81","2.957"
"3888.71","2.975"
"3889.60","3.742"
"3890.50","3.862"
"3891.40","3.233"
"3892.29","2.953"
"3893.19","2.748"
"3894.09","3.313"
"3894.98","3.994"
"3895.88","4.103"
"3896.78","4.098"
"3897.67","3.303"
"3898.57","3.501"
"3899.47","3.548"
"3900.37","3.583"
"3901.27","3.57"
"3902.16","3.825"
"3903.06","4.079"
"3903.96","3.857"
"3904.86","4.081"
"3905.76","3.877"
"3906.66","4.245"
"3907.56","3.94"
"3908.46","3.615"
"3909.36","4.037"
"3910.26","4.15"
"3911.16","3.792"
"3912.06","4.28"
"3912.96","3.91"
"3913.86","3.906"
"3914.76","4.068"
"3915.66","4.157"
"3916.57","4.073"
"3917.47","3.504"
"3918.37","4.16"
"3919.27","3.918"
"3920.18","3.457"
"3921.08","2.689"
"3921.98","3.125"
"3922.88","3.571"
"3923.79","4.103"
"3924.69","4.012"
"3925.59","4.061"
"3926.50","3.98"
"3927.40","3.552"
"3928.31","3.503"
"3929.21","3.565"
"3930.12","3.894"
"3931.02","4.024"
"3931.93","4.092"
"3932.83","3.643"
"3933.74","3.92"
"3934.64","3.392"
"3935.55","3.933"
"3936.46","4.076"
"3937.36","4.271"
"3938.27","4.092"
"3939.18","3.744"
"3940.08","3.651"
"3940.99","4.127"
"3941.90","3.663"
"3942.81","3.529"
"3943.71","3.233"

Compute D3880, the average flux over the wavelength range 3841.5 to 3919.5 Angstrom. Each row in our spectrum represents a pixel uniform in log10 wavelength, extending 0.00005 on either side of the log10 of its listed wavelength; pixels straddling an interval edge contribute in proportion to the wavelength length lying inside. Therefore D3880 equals 3.66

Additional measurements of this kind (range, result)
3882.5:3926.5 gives 3.69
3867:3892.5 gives 3.45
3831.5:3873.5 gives 3.75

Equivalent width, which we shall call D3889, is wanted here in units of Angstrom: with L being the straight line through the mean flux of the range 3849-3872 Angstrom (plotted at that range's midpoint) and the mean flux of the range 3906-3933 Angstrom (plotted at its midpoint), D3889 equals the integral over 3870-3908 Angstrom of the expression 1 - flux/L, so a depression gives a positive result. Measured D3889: 2.1 Angstrom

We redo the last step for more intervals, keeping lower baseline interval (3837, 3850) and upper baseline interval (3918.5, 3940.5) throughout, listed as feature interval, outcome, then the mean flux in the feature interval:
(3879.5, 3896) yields 2.1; 3.28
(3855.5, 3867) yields 0.1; 3.72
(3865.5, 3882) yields 0.9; 3.53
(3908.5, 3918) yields -0.5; 3.97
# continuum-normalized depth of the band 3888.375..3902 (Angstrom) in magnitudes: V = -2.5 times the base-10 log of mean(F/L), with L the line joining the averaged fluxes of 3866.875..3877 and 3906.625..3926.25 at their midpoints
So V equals 0.084 mag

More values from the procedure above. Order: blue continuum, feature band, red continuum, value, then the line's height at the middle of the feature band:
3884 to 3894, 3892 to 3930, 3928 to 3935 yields -0.07 mag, 3.53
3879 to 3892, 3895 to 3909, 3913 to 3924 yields -0.10 mag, 3.49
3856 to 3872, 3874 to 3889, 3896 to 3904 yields 0.12 mag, 3.72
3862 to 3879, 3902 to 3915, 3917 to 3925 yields -0.10 mag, 3.63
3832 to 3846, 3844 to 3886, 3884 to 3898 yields 0.00 mag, 3.61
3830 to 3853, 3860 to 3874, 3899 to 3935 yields 0.02 mag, 3.81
